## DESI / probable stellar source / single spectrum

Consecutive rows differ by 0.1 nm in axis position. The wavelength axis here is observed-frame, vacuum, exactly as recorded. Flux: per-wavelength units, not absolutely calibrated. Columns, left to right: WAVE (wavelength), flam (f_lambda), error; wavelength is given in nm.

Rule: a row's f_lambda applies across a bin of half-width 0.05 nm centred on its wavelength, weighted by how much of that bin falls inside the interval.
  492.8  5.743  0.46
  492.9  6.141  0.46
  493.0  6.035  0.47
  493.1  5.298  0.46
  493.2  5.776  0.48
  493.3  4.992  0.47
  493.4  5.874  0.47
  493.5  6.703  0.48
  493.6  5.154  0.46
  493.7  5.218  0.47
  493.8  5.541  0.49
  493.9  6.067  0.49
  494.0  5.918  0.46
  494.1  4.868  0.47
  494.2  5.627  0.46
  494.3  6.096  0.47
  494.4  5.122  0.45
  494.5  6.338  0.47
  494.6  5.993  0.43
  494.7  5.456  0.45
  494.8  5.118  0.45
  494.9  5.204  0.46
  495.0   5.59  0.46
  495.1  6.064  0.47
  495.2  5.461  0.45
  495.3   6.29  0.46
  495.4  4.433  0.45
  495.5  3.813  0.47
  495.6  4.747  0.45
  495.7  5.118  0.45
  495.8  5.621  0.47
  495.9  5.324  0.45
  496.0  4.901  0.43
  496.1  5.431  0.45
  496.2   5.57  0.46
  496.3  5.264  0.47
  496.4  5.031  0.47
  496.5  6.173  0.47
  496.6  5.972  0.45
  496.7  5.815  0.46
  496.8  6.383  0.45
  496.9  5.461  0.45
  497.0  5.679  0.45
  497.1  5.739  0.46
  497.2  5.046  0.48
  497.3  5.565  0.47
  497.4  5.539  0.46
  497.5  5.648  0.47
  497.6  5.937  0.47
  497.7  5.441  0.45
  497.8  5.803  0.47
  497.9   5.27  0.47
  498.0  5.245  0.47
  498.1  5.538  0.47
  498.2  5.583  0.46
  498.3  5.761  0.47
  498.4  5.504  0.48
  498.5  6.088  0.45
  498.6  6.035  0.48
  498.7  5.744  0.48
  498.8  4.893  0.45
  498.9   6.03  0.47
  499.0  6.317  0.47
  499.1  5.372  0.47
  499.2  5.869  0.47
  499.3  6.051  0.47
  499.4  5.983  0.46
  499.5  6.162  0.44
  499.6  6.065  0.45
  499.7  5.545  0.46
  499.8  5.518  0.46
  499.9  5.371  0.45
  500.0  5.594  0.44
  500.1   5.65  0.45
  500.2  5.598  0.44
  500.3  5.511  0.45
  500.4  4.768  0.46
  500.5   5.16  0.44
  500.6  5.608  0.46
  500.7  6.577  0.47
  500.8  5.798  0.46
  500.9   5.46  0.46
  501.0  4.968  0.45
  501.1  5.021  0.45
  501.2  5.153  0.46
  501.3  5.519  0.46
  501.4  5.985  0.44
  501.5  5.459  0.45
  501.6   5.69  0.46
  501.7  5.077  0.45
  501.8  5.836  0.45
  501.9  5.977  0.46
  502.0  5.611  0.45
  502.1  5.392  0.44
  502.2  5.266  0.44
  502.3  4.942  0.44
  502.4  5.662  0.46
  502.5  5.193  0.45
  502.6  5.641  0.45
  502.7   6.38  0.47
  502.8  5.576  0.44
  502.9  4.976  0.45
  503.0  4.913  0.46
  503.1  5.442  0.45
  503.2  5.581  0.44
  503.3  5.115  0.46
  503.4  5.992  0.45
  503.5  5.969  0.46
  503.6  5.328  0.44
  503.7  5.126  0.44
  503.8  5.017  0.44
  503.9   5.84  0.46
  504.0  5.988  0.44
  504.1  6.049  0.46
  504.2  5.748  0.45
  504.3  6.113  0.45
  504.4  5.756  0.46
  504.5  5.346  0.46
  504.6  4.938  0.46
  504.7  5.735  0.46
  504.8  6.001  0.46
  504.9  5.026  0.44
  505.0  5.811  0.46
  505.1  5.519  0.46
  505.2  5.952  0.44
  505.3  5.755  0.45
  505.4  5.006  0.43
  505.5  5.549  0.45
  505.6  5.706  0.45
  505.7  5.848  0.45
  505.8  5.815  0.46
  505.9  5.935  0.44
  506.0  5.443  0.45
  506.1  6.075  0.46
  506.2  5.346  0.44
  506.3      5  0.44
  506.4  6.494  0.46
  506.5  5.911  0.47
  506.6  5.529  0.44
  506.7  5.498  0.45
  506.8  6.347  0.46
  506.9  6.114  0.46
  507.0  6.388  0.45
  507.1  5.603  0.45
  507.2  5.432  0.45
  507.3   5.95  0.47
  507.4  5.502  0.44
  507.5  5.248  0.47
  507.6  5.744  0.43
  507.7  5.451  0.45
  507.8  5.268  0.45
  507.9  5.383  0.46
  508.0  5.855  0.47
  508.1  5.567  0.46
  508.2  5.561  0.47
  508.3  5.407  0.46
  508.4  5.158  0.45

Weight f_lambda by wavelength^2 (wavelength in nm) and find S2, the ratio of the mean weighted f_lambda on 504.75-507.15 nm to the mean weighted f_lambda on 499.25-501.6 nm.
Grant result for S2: 1.0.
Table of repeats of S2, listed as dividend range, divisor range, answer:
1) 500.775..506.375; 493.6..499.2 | 1.03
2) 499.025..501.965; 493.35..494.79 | 1.01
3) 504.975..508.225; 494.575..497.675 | 1.09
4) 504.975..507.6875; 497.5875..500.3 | 1.03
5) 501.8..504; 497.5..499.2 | 0.99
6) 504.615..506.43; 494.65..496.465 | 1.12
